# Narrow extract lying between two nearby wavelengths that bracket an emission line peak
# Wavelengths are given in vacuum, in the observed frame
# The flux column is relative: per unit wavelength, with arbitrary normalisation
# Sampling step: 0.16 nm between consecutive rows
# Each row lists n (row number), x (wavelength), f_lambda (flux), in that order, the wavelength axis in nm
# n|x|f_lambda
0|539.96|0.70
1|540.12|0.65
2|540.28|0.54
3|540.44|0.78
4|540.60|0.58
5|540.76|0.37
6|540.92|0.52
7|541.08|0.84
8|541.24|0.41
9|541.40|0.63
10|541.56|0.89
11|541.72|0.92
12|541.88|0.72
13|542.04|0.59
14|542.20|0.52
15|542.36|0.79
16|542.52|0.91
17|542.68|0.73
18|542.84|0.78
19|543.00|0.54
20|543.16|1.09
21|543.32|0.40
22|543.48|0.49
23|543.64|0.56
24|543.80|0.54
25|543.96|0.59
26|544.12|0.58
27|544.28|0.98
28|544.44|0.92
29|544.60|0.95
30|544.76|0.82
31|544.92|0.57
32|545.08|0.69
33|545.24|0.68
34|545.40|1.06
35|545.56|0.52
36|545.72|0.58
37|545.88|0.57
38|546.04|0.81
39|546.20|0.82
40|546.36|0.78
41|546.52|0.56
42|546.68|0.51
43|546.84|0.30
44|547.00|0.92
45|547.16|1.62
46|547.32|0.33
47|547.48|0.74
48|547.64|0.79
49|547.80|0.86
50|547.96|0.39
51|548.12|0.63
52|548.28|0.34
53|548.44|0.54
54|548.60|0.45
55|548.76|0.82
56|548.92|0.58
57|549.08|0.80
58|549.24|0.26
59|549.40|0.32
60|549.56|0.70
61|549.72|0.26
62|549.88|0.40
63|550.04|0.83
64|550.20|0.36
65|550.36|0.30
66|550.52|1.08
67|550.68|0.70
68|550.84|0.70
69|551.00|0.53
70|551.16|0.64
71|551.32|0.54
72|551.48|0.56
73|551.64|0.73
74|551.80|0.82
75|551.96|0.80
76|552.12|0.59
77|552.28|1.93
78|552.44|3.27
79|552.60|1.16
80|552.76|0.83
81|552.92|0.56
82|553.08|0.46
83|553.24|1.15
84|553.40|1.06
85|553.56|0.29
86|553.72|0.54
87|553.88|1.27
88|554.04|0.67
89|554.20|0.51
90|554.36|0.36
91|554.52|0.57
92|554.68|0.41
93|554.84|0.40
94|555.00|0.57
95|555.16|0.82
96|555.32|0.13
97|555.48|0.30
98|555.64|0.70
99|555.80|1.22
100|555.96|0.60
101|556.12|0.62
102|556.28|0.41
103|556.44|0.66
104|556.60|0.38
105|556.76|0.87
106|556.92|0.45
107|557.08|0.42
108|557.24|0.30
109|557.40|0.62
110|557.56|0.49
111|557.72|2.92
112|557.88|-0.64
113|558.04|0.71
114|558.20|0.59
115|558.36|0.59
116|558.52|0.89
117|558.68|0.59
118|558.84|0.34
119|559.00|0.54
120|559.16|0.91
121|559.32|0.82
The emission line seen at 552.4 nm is [O III]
